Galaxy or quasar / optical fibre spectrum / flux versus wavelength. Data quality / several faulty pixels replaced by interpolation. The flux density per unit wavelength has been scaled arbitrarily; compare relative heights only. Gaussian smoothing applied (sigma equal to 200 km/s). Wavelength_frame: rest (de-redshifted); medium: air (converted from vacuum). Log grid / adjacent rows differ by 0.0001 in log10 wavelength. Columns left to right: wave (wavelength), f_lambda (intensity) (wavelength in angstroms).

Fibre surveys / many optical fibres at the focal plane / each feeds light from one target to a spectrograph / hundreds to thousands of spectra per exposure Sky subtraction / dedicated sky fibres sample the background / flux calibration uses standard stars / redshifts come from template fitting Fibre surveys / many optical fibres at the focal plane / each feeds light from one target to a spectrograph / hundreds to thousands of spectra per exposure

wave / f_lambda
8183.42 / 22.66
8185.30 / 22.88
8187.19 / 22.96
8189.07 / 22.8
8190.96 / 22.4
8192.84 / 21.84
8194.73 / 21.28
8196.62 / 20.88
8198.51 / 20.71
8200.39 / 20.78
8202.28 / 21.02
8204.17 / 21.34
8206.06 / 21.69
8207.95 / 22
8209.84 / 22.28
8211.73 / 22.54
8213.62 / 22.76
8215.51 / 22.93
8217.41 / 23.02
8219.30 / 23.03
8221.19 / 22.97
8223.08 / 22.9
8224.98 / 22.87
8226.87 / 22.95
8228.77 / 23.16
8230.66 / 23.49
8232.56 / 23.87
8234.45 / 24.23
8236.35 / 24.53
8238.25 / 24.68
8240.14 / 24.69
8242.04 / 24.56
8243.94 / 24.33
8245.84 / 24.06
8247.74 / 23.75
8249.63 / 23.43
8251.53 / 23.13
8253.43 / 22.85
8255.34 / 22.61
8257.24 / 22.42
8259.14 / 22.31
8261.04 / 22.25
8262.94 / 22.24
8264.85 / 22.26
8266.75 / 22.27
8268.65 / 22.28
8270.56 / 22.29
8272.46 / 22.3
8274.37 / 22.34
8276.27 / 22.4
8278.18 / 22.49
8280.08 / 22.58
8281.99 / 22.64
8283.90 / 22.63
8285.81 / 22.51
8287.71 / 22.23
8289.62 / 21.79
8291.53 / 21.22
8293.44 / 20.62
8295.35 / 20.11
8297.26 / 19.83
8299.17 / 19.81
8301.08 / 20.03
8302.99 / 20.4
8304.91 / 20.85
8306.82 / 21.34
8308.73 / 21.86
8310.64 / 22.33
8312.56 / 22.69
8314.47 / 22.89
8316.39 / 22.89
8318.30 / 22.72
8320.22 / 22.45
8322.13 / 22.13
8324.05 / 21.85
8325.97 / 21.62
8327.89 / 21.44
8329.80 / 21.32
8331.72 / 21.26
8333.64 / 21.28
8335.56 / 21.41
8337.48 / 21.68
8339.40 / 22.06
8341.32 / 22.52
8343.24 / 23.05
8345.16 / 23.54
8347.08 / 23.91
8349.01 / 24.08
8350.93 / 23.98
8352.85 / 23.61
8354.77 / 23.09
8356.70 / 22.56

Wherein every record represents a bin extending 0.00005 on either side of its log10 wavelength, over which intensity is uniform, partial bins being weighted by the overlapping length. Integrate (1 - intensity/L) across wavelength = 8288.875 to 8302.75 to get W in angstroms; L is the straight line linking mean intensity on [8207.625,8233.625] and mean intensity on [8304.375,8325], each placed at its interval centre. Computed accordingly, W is 1.2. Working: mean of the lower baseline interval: 22.9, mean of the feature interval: 20.5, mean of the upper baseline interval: 22.2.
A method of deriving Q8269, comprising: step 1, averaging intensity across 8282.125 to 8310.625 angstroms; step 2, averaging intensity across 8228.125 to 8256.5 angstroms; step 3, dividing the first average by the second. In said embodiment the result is 0.89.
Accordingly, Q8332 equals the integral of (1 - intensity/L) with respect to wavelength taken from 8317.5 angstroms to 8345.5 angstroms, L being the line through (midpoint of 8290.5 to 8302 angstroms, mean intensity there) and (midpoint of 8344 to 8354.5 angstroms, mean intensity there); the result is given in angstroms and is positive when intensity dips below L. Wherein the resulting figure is 0.8 angstroms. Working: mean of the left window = 20.3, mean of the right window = 23.8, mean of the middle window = 22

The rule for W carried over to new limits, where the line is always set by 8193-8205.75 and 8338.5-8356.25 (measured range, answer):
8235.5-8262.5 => -2.1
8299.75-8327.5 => 1.2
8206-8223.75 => -1.1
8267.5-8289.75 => -0.1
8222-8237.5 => -1.4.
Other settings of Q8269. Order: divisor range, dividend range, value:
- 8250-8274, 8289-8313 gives 0.93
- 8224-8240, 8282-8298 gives 0.90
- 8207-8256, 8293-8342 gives 0.92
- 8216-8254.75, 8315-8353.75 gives 0.95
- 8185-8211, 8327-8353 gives 1.03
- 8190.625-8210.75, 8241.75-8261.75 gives 1.08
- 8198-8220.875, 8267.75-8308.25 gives 0.98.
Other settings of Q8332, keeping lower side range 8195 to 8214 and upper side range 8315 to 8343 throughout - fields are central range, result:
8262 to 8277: -0.37 angstroms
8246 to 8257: -0.74 angstroms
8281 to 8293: -0.16 angstroms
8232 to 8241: -1.15 angstroms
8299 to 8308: 0.53 angstroms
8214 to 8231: -1.10 angstroms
